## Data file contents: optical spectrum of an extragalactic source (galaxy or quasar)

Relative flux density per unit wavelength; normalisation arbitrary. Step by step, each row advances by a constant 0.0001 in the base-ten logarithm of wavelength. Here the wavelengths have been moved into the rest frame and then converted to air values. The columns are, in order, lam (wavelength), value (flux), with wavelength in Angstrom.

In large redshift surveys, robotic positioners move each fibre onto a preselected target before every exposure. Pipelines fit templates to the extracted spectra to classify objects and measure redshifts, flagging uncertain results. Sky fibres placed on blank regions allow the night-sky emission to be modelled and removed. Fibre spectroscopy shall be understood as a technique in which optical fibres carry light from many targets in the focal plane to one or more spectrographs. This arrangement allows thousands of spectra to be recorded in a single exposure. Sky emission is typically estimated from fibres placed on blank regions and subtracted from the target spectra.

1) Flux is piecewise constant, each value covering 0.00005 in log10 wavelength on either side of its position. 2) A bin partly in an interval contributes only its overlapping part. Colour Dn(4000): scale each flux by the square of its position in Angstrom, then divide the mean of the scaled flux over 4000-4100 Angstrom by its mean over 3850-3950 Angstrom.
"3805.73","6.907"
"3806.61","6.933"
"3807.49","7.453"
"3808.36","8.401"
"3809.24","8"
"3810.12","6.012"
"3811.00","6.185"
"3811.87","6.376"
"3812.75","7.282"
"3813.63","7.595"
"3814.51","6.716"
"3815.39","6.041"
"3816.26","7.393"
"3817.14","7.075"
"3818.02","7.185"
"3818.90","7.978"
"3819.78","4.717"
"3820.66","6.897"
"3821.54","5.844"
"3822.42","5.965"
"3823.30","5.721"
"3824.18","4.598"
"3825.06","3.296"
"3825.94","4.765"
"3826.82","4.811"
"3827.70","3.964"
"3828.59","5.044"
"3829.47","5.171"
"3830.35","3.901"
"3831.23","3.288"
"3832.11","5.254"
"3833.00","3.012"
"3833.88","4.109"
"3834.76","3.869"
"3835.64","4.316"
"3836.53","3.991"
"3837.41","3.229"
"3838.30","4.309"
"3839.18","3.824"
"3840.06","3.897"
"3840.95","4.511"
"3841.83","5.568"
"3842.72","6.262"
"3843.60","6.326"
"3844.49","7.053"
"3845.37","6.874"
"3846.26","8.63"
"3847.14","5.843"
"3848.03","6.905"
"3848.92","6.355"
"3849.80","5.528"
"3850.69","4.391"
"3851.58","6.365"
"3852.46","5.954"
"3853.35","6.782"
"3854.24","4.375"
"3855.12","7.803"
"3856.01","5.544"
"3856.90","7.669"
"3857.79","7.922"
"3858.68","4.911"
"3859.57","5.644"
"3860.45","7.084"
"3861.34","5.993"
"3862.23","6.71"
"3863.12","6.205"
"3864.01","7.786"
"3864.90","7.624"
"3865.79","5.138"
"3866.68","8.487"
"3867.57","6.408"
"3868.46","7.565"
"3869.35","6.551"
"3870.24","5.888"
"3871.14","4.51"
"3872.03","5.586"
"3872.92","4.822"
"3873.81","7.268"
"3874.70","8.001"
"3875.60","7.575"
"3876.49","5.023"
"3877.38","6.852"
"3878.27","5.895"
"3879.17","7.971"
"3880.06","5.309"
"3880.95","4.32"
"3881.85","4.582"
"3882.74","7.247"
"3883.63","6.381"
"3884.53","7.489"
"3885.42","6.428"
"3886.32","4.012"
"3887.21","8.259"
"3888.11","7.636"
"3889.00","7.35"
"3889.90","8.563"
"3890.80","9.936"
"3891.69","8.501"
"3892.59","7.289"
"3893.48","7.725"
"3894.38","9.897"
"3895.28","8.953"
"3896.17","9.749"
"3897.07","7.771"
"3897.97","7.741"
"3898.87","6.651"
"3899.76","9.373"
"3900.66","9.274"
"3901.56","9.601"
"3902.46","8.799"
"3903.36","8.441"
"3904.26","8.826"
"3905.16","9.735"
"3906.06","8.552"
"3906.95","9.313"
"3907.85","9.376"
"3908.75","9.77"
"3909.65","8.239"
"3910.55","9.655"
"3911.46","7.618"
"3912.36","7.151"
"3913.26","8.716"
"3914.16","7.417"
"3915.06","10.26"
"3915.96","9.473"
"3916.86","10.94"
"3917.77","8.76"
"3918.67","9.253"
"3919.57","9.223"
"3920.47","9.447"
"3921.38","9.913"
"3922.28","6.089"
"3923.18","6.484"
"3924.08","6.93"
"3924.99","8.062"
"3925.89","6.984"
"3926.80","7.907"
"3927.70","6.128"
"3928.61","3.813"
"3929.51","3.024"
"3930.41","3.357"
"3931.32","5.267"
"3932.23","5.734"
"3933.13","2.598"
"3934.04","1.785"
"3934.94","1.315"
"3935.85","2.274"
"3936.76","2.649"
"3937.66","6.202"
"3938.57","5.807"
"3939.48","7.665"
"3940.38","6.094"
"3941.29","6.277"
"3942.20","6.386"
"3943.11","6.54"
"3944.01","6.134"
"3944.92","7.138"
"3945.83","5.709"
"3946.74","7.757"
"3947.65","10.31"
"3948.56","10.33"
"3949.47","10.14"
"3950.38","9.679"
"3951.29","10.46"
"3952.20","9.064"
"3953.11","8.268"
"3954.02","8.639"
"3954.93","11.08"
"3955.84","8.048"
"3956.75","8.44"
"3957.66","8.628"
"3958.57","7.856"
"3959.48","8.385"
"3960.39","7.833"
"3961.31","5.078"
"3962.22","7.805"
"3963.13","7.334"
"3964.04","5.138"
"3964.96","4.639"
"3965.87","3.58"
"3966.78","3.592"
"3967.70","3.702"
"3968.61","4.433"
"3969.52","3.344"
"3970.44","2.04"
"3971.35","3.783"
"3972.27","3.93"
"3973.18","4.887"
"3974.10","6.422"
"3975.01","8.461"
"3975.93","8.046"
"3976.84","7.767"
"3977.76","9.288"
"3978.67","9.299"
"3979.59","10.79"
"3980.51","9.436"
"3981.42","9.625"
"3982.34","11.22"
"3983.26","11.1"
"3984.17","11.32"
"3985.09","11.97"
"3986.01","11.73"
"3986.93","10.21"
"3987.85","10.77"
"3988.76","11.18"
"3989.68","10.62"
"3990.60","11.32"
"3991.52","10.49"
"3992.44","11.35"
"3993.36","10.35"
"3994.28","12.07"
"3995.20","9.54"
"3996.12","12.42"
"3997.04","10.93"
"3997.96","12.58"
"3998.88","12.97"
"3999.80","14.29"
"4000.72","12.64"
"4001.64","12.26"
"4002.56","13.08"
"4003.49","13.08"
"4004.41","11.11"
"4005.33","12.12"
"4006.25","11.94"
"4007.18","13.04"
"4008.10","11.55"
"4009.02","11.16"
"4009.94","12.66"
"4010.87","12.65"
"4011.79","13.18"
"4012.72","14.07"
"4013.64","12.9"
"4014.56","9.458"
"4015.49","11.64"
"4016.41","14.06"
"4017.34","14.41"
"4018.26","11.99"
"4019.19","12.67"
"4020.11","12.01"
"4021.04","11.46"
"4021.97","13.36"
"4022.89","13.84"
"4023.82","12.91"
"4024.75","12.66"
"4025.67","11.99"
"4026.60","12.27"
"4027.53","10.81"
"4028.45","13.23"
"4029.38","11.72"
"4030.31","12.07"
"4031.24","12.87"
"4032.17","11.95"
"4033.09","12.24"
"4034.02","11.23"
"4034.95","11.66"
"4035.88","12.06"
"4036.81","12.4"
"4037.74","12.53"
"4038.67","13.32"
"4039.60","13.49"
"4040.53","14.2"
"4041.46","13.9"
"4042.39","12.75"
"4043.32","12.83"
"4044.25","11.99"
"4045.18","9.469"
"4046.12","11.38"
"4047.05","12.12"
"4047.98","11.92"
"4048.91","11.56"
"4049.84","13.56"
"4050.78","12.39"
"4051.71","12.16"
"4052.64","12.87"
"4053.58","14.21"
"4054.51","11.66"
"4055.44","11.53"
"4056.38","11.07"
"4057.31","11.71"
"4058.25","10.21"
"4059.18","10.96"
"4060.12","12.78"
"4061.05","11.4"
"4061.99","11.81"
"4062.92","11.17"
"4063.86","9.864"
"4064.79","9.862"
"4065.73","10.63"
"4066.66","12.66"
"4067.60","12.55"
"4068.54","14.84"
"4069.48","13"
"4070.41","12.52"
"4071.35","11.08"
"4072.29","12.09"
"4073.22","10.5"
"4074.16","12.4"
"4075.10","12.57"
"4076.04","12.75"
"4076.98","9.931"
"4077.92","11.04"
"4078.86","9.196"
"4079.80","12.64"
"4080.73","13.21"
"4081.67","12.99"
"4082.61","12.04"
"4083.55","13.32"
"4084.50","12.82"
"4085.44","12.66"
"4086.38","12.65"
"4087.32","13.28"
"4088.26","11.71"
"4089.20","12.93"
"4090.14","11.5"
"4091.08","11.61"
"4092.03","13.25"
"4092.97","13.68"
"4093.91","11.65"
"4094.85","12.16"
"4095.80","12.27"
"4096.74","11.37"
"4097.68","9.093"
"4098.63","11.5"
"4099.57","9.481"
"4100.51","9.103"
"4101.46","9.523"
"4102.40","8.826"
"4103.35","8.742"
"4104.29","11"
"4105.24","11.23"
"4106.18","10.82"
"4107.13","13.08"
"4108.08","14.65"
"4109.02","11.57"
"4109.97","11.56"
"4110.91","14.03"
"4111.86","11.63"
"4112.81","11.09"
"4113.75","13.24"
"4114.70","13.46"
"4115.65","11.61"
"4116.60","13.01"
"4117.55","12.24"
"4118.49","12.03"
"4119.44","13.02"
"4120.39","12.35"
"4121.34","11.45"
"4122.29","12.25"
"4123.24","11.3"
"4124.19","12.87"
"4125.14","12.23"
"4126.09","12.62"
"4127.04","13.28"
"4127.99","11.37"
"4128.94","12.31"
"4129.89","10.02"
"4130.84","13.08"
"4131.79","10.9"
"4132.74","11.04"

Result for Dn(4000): 1.86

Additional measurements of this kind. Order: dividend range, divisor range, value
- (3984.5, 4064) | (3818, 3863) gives 2.42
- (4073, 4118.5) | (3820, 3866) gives 2.43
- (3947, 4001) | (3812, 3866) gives 1.65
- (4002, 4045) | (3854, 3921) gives 1.76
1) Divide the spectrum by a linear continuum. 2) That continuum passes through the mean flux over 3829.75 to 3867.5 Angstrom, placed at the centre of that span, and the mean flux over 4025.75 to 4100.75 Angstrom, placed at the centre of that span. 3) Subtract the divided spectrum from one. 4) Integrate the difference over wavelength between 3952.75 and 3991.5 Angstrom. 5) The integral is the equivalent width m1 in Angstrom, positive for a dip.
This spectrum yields 6.0 Angstrom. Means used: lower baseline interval 5.7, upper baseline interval 12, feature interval 7.92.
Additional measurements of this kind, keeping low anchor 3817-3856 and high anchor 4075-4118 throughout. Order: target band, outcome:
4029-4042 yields -2.85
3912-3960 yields 3.70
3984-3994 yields -2.08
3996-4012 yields -4.89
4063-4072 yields -0.62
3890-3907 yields -4.55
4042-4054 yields -1.84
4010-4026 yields -4.56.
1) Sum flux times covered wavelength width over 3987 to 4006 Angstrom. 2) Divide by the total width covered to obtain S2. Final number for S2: 11.7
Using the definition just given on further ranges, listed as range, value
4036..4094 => 12.1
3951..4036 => 10.2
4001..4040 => 12.4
